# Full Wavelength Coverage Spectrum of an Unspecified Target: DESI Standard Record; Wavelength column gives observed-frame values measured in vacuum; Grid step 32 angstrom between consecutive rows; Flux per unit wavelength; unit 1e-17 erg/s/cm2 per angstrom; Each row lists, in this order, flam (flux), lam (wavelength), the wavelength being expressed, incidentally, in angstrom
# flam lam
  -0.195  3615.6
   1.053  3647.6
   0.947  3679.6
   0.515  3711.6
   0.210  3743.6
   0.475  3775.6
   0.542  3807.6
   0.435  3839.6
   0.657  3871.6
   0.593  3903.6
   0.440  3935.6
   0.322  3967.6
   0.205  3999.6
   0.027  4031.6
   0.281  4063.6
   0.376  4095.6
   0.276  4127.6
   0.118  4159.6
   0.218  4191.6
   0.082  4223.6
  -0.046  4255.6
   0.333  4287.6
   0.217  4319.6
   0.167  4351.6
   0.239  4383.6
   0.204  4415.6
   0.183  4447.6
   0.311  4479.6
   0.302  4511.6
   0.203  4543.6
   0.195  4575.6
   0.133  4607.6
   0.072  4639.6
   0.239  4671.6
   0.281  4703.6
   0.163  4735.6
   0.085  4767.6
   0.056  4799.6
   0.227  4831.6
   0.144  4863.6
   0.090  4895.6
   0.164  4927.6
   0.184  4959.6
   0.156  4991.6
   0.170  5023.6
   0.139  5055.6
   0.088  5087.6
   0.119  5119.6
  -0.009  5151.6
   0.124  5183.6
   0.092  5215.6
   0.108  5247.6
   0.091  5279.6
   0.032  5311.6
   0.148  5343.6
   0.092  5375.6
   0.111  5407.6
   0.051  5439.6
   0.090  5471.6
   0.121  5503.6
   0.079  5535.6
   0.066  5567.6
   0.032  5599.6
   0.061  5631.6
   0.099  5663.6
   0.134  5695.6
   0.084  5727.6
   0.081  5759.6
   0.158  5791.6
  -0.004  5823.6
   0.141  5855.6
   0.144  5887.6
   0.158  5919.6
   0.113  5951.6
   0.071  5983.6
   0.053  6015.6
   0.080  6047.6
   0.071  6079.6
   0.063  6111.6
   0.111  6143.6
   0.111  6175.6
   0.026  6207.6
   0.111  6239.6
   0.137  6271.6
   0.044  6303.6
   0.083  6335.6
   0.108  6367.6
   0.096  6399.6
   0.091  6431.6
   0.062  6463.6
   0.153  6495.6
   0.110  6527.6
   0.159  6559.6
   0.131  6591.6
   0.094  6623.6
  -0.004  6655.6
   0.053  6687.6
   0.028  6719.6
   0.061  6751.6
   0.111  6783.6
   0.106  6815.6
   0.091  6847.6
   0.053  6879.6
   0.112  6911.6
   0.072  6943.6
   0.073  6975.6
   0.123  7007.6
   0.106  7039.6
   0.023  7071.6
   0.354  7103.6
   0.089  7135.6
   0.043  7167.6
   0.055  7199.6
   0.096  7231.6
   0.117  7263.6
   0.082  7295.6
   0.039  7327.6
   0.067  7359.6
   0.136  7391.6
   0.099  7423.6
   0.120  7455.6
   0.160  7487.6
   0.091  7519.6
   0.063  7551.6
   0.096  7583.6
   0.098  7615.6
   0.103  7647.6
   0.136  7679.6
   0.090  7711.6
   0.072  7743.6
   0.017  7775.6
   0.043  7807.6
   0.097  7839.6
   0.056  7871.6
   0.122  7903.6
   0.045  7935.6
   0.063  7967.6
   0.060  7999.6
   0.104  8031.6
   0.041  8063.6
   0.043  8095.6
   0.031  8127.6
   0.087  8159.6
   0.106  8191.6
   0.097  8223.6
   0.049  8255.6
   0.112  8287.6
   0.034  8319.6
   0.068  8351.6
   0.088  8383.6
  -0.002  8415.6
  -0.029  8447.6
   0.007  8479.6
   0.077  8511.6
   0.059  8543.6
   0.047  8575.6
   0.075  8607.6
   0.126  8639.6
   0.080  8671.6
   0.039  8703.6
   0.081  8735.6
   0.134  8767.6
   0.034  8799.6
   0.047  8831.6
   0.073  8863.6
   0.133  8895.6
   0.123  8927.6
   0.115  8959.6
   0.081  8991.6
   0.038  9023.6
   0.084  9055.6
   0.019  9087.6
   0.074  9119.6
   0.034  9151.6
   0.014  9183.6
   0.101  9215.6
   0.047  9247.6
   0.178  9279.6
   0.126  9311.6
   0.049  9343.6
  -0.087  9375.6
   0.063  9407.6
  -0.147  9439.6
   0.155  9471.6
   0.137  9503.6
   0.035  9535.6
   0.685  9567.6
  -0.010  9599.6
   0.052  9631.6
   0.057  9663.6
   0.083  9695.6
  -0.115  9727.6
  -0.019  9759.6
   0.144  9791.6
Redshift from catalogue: 0.91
